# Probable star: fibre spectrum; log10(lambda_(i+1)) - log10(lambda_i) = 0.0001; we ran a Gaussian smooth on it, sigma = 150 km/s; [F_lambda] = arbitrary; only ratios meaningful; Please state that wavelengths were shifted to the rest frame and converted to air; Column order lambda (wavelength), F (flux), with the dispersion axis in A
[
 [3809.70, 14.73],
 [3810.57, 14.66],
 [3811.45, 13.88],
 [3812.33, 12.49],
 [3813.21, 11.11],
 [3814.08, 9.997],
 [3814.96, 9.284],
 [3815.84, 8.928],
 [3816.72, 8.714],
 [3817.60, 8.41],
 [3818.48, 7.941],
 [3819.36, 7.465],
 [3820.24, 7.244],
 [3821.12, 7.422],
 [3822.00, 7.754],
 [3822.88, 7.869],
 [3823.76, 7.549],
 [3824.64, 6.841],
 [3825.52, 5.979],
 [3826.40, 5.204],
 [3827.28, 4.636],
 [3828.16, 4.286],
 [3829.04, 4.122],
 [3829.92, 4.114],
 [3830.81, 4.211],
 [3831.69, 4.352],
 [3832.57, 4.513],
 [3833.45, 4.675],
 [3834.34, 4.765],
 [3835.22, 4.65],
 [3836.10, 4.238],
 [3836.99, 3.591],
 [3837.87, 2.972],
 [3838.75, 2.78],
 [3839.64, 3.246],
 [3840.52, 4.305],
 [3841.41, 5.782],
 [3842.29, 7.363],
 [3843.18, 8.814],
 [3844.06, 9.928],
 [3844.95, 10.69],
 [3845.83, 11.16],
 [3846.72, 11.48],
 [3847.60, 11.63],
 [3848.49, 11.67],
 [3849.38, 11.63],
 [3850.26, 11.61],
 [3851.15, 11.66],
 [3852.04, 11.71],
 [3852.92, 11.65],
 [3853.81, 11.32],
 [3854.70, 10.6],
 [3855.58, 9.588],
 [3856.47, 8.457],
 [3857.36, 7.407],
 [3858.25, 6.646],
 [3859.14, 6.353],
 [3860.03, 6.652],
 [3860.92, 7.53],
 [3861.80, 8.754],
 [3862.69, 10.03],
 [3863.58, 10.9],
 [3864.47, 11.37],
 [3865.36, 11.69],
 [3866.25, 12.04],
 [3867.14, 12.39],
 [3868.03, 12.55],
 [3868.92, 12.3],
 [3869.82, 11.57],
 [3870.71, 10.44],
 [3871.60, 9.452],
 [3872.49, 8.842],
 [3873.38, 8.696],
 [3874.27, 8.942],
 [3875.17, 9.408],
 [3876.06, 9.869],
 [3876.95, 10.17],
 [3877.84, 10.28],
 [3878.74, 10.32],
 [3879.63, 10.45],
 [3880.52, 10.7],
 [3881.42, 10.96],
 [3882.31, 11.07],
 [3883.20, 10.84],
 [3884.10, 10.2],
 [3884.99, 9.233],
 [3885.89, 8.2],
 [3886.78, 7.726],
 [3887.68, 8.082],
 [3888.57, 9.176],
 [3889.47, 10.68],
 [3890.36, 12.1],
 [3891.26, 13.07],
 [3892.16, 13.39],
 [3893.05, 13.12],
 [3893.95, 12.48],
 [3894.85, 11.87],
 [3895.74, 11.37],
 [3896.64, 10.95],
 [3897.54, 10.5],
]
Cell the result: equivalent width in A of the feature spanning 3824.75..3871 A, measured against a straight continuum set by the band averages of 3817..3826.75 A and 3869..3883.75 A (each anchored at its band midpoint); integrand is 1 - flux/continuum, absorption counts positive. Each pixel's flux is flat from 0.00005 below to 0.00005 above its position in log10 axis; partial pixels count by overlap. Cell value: 3.8 A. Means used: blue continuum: 7.29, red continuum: 10.2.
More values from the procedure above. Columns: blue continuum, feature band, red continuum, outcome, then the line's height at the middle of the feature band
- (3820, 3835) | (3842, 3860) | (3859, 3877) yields -4.2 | 8.18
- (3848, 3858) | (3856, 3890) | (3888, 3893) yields 4.4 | 11.2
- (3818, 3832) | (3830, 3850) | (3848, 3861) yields 3.4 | 7.92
